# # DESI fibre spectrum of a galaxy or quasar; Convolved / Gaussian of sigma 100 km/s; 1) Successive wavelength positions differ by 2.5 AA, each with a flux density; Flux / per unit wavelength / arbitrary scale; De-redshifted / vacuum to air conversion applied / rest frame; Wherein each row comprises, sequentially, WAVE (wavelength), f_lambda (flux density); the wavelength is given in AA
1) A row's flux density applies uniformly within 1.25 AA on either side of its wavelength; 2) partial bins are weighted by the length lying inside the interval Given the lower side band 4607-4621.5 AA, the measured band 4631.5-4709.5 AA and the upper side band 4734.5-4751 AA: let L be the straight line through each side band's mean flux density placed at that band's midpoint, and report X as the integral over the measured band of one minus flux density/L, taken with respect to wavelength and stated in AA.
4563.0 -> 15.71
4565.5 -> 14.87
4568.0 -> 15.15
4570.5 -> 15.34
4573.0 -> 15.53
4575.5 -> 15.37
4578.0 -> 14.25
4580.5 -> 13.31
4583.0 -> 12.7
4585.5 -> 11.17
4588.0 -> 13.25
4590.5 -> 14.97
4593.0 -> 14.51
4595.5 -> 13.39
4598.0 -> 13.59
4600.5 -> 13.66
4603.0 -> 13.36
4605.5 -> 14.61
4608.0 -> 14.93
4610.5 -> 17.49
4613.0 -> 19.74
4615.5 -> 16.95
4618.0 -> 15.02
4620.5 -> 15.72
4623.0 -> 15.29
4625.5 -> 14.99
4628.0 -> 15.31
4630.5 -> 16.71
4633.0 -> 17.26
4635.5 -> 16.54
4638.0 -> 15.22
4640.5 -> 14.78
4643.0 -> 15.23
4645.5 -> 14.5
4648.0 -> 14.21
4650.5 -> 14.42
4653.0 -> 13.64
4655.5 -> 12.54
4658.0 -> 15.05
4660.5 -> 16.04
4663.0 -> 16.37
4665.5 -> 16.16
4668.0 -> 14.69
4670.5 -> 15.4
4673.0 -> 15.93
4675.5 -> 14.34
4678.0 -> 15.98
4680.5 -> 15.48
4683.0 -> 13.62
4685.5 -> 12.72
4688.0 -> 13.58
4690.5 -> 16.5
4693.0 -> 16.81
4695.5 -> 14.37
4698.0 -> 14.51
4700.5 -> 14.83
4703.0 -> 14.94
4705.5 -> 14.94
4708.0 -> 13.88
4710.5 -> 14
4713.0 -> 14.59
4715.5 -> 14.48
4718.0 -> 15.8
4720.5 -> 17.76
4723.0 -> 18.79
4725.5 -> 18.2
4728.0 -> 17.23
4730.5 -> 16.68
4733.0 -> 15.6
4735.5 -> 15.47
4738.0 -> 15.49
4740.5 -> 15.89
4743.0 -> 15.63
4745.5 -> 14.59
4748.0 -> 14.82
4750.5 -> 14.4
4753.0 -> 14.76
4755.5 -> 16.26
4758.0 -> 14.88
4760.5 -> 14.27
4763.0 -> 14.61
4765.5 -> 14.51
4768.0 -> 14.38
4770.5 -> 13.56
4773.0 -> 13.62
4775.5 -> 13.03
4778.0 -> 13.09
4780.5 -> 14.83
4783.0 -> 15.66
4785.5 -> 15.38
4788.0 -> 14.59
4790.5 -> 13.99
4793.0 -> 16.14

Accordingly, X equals 5.1 AA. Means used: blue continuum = 16.7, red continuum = 15.2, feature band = 15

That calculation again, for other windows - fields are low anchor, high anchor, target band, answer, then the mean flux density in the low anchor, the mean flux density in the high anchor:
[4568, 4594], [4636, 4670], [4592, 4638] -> -3.3 AA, 14.1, 14.9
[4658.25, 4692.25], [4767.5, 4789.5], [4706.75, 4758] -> -3.7 AA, 15.2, 14.2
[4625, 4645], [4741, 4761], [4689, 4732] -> -1.4 AA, 15.7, 15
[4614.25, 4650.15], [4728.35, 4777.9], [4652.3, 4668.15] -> 0.4 AA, 15.5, 14.9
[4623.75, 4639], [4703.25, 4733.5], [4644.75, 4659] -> 1.7 AA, 16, 16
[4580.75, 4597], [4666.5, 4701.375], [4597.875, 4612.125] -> -1.3 AA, 13.3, 14.9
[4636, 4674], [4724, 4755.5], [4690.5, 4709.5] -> 0.5 AA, 15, 15.8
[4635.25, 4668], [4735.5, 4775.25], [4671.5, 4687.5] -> 0.3 AA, 14.9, 14.8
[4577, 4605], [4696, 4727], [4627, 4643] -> -1.9 AA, 13.5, 15.5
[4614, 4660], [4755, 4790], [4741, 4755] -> -0.4 AA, 15.2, 14.4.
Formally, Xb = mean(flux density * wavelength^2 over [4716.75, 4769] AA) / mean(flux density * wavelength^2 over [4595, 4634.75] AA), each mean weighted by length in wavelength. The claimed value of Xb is 1.1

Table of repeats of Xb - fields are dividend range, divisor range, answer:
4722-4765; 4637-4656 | 1.14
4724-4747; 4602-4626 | 1.07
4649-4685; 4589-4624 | 1.01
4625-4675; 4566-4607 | 1.12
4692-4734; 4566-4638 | 1.10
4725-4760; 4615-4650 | 1.06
